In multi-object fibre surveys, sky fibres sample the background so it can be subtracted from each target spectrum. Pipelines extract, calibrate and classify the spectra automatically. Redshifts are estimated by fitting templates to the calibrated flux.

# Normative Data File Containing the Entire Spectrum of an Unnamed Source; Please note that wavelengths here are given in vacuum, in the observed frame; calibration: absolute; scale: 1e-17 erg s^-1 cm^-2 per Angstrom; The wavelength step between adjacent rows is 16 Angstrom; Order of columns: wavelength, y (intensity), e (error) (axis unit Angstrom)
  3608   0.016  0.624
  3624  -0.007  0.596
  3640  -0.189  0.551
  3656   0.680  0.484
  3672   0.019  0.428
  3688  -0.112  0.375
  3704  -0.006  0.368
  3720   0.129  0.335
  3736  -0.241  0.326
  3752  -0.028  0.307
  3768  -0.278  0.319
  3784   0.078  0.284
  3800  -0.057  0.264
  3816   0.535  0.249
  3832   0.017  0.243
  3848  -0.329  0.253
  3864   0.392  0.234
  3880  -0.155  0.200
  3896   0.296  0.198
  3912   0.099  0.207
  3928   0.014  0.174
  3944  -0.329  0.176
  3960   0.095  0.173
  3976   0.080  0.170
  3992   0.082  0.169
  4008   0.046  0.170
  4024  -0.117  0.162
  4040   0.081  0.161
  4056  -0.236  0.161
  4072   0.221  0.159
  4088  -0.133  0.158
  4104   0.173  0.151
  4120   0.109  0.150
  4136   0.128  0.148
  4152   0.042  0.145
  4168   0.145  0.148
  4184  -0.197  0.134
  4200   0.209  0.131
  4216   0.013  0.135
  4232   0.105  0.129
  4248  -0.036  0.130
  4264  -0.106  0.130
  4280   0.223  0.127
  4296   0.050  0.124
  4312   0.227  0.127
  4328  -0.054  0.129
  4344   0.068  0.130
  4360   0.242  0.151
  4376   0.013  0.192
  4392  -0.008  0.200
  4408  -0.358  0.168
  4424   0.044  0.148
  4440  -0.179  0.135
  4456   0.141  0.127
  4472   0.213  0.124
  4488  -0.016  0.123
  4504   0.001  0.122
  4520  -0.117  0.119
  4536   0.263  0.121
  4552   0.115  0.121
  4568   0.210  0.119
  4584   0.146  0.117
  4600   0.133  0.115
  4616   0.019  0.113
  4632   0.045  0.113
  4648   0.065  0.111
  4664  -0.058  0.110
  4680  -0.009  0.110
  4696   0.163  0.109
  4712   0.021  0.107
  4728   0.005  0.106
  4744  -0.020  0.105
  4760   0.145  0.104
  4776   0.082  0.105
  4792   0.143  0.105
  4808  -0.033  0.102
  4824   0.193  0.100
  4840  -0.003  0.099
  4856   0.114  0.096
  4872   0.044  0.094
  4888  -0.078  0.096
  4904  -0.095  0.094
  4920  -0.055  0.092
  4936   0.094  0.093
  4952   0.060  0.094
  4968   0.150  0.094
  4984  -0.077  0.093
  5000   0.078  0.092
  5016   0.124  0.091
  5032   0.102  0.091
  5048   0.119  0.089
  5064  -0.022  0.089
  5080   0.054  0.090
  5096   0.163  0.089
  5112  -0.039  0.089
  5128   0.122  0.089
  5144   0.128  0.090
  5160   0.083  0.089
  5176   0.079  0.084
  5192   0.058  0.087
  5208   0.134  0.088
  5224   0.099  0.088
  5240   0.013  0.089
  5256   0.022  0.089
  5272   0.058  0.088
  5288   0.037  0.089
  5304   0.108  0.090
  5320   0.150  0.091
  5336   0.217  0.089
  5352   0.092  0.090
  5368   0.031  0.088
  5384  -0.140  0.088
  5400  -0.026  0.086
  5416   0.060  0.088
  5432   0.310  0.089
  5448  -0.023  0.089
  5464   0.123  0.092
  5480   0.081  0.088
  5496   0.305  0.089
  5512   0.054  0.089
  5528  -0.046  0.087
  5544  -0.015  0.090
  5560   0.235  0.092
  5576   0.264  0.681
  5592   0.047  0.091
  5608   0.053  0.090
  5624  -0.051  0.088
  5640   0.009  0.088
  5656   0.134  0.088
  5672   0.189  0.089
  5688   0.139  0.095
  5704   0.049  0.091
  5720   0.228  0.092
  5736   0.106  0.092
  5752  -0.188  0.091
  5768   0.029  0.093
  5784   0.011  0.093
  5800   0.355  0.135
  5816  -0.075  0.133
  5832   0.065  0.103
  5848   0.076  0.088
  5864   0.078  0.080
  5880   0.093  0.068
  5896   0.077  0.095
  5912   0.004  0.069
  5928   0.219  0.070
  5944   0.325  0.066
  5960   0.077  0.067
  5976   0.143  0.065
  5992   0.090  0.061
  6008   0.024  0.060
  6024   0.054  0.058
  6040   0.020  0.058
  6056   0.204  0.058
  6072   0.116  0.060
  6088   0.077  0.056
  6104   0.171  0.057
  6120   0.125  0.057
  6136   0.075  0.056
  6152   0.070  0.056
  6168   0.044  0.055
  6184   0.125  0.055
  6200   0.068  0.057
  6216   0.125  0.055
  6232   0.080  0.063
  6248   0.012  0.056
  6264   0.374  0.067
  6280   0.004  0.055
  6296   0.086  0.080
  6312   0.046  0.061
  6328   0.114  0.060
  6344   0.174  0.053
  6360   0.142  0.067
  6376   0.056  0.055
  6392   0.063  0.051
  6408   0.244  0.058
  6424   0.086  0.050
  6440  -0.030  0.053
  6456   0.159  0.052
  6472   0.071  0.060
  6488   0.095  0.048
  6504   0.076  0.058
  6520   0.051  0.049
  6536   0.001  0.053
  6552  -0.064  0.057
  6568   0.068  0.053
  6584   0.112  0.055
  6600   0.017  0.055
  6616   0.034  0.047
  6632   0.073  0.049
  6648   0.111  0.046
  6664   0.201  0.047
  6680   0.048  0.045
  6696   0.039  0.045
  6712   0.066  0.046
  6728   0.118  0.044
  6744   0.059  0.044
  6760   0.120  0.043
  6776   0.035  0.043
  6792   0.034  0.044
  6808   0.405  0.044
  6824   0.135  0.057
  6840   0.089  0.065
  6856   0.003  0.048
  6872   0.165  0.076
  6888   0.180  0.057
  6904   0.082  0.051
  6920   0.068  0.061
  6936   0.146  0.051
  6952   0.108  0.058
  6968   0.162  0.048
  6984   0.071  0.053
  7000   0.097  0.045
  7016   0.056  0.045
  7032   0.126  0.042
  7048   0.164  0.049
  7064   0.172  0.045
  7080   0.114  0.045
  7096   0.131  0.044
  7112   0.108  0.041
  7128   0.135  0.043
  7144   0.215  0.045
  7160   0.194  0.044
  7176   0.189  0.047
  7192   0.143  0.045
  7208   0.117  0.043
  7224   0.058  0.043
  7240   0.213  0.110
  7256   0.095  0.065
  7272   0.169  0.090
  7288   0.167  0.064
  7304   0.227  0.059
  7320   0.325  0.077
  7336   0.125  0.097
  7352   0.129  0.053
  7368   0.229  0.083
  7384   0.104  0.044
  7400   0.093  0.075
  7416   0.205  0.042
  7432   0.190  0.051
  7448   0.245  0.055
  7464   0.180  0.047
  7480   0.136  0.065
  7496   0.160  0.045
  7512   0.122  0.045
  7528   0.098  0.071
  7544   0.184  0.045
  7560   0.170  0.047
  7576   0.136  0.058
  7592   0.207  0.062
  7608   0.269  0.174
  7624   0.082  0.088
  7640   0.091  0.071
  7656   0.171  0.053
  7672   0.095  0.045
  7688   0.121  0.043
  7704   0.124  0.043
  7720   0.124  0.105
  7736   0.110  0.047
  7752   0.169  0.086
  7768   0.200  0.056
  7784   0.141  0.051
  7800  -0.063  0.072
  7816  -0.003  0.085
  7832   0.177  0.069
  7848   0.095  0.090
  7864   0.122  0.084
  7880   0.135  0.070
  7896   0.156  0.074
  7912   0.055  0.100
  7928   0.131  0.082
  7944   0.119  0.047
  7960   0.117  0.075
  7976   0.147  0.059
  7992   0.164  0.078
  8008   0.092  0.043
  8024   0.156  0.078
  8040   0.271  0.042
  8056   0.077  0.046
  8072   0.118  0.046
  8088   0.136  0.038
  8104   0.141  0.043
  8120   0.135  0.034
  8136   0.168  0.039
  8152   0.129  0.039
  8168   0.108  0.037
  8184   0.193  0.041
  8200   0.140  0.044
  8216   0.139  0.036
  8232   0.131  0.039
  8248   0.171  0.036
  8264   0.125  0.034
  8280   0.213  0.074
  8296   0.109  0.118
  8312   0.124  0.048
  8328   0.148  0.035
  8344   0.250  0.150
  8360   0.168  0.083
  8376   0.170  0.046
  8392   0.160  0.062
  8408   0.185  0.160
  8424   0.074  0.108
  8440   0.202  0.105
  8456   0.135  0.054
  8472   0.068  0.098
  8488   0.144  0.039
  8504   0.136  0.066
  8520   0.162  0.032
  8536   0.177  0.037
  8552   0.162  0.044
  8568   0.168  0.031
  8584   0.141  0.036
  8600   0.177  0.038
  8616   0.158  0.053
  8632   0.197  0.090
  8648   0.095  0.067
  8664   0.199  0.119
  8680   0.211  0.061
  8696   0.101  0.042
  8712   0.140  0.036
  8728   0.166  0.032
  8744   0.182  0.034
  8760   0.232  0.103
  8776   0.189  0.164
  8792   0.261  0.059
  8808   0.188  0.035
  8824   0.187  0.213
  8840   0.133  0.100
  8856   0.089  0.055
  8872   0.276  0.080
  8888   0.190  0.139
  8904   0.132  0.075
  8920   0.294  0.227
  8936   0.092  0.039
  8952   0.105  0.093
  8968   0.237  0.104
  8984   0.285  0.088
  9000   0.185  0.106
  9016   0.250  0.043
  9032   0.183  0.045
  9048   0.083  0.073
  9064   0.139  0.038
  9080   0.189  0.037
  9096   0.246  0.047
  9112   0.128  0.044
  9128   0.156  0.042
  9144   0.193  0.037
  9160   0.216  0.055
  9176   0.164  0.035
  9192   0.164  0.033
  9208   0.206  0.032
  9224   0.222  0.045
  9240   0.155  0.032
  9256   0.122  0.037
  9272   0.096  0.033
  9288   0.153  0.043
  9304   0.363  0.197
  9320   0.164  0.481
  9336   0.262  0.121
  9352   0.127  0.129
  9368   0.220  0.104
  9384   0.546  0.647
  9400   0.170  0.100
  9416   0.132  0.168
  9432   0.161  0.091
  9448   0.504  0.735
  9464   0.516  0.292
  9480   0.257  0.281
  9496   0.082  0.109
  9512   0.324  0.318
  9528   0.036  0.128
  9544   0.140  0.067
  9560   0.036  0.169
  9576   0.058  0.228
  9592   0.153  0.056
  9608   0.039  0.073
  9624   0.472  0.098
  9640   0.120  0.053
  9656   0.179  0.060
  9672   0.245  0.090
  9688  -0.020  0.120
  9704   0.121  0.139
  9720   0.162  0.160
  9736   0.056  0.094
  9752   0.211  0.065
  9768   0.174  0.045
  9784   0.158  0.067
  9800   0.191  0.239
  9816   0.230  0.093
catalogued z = 0.825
